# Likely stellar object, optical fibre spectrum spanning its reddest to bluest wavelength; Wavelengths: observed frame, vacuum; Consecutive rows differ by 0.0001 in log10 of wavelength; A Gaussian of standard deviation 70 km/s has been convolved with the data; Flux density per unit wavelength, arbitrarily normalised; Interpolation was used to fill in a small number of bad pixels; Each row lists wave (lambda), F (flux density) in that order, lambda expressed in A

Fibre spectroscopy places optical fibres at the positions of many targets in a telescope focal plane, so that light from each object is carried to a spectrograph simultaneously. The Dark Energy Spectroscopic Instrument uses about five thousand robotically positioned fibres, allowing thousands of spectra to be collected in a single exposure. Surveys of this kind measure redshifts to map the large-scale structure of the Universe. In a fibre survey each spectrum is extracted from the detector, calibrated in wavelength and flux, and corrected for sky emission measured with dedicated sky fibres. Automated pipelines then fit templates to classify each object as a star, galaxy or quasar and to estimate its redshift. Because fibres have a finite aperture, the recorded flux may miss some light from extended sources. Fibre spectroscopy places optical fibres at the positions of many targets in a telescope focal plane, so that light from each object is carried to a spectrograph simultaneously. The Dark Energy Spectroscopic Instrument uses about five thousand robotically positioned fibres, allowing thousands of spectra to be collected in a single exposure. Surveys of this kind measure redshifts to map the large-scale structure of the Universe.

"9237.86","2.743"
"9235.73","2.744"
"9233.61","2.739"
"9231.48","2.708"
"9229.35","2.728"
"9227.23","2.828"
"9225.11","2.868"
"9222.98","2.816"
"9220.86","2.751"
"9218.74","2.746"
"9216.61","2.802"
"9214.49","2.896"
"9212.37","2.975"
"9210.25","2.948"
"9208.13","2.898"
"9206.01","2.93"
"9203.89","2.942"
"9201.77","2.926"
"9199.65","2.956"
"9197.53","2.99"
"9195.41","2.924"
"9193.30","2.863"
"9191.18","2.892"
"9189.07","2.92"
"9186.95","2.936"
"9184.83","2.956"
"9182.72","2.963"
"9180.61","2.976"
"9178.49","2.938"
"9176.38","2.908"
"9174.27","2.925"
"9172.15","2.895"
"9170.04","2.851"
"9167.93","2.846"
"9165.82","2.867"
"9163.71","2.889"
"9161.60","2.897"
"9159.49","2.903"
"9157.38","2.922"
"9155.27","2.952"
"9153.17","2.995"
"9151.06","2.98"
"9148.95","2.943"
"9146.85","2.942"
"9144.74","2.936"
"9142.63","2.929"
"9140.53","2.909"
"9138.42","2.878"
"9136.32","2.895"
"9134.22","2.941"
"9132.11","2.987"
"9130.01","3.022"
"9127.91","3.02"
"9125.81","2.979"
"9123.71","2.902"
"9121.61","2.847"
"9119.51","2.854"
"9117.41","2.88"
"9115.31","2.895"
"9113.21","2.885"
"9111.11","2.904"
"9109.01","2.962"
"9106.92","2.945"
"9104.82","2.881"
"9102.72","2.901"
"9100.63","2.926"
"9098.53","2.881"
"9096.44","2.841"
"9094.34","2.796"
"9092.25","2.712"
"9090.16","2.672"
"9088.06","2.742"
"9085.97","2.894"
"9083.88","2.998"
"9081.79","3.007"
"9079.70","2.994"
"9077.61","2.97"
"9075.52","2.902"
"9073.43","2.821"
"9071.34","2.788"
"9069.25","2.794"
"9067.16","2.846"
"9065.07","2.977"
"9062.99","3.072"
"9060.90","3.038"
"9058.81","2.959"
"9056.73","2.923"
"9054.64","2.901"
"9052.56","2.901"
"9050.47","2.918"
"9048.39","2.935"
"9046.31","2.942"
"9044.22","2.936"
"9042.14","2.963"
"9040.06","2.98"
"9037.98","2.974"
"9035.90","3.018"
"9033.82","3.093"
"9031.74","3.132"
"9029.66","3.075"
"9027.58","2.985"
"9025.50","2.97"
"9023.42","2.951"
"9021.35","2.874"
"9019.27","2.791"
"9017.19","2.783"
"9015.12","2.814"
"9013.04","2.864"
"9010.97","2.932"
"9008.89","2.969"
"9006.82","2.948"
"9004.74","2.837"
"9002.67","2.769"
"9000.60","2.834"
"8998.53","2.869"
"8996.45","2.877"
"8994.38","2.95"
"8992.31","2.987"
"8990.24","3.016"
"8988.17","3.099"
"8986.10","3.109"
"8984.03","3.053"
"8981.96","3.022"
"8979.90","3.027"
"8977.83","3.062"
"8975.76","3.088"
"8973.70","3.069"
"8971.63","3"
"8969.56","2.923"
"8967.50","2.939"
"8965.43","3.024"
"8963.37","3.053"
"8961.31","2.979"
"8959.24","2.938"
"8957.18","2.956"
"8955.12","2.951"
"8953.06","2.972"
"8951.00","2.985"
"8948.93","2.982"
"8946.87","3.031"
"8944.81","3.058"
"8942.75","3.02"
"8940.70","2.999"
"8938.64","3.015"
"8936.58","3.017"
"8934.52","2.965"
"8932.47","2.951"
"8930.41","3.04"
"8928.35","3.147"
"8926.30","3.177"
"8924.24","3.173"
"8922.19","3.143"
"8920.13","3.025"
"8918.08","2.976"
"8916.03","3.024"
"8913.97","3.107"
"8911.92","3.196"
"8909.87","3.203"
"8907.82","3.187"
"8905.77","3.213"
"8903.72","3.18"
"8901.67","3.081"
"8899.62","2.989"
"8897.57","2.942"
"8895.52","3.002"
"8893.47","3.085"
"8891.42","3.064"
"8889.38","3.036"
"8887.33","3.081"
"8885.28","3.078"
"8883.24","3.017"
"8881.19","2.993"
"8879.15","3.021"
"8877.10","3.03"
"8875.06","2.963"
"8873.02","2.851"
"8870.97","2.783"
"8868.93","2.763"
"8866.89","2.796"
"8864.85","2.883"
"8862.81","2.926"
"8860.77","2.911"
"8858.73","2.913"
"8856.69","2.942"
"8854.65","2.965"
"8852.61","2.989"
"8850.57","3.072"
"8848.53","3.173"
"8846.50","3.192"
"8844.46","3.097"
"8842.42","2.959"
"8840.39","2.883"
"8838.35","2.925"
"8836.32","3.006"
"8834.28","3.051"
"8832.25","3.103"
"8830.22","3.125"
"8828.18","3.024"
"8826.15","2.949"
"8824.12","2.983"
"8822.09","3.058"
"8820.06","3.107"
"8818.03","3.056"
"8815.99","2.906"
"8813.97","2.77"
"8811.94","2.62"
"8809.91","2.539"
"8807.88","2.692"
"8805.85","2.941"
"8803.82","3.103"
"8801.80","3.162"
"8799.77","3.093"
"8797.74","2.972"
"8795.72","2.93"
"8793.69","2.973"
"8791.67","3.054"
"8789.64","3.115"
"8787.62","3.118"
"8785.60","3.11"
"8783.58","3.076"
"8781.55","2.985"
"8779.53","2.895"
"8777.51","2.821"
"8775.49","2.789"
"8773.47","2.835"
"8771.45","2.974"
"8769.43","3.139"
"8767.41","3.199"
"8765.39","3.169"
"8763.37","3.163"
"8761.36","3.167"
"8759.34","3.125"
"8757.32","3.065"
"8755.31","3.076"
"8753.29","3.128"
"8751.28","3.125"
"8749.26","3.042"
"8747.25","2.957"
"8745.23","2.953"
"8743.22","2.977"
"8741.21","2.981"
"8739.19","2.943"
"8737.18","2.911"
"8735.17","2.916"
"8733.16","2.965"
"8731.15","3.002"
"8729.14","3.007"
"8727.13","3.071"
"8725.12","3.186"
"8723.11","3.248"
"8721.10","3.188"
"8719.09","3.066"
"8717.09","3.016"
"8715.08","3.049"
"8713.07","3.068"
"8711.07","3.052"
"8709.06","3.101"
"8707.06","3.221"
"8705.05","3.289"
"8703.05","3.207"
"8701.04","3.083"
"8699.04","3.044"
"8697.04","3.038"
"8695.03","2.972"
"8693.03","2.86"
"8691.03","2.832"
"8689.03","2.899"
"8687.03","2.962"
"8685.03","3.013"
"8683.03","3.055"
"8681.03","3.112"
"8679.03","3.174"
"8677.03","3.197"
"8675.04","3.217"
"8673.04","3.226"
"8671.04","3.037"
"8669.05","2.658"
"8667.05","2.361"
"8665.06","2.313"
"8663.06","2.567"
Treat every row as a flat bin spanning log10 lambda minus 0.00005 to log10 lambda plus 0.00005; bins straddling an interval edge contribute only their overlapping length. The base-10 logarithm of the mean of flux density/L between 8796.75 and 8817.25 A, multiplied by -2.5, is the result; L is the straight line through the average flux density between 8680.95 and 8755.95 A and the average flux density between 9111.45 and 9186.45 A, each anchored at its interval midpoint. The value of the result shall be 0.05 mag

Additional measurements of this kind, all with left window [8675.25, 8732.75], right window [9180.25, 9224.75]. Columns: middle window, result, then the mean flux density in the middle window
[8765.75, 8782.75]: 0.031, 2.96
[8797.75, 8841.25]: 0.028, 2.96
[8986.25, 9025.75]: 0.024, 2.9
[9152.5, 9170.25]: 0.005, 2.9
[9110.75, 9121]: 0.020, 2.88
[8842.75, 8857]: -0.013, 3.06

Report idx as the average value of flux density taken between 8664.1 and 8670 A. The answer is 2.44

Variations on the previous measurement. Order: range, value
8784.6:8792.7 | 3.1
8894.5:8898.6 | 2.97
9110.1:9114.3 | 2.89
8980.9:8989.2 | 3.07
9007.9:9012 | 2.95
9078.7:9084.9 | 3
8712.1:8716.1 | 3.05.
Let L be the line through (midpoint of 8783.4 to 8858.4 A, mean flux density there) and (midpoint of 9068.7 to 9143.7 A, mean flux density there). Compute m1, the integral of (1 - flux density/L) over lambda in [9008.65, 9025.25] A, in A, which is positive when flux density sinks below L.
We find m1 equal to 0.3 A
